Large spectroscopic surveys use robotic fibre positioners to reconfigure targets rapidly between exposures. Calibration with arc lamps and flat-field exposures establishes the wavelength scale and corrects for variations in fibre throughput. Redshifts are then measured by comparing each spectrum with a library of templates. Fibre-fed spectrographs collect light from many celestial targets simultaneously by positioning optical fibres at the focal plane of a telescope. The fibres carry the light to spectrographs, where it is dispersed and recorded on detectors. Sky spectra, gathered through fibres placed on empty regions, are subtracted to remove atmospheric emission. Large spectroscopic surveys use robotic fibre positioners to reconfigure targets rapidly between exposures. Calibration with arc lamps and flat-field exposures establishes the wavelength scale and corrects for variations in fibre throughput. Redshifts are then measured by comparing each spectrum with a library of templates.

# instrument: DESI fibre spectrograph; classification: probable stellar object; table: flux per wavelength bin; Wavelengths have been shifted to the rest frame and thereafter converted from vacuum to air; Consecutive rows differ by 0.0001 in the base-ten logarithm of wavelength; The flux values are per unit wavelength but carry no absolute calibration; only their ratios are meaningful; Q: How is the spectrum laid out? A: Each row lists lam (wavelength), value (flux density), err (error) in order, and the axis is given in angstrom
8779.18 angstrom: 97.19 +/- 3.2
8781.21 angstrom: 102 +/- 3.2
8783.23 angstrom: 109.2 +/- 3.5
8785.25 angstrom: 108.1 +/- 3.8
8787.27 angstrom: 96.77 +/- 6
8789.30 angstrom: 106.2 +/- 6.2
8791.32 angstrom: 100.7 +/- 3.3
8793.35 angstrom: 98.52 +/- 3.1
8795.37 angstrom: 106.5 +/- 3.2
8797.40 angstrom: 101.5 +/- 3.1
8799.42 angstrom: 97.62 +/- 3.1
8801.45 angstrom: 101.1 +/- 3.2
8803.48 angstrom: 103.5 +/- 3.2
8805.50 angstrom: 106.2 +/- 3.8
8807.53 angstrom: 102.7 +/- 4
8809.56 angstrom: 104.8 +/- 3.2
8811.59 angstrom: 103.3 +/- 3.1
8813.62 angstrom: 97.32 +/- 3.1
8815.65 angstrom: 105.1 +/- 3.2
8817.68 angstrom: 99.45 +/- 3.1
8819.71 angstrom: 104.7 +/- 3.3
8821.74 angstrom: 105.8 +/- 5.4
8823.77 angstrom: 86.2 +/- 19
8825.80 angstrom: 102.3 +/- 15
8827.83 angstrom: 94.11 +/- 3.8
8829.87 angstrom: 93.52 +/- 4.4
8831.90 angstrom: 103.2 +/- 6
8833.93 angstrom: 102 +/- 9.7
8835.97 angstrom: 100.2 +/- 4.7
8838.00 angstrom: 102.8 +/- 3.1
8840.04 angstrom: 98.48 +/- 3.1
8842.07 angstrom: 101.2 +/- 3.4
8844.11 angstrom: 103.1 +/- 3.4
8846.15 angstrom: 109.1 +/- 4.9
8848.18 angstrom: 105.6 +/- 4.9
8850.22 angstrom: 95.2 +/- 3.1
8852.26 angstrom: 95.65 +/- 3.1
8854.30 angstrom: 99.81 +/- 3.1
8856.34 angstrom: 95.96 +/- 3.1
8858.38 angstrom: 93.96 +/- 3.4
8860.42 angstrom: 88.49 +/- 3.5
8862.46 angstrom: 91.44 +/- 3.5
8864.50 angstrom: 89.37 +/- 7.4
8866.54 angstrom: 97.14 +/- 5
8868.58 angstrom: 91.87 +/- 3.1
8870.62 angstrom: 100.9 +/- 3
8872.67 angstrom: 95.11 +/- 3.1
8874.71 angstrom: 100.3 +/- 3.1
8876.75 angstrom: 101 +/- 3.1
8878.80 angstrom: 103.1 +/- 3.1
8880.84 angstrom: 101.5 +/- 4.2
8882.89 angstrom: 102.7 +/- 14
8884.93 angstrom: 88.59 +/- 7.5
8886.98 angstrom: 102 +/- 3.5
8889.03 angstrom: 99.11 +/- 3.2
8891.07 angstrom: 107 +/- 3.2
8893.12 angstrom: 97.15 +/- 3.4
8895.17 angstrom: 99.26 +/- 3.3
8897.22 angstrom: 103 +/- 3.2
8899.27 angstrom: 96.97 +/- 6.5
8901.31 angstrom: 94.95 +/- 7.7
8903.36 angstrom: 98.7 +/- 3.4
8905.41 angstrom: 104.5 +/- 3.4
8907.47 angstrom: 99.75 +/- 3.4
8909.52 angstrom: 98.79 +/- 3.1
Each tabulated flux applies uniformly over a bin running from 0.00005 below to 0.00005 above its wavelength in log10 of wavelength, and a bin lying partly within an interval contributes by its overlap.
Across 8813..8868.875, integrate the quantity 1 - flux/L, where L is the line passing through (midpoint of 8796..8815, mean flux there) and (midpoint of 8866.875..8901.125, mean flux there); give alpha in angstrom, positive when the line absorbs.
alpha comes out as 1.3 angstrom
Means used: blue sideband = 102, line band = 98.4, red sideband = 99.2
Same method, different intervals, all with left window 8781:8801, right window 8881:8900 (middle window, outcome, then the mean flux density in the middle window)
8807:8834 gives 0.4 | 100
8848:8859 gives 0.4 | 97.2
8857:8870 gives 1.0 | 92.5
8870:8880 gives 0.0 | 100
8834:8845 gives 0.0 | 101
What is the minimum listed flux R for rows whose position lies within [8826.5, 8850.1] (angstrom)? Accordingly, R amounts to 93.52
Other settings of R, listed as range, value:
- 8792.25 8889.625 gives 86.2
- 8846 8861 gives 88.49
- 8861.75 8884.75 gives 89.37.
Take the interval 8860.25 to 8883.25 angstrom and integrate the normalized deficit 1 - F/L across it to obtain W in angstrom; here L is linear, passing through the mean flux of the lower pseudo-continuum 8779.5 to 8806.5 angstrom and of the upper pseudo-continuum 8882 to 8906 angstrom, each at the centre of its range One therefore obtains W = 0.7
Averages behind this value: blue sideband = 103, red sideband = 99.4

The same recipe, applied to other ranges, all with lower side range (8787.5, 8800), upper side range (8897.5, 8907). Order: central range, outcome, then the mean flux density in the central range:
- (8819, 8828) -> 0.2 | 98.9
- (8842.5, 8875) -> 1.0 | 97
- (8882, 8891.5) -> 0.0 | 99.5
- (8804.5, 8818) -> -0.2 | 103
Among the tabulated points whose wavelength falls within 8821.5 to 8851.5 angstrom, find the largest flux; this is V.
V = 109.1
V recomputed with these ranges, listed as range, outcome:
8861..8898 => 107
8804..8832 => 106.2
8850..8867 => 99.81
